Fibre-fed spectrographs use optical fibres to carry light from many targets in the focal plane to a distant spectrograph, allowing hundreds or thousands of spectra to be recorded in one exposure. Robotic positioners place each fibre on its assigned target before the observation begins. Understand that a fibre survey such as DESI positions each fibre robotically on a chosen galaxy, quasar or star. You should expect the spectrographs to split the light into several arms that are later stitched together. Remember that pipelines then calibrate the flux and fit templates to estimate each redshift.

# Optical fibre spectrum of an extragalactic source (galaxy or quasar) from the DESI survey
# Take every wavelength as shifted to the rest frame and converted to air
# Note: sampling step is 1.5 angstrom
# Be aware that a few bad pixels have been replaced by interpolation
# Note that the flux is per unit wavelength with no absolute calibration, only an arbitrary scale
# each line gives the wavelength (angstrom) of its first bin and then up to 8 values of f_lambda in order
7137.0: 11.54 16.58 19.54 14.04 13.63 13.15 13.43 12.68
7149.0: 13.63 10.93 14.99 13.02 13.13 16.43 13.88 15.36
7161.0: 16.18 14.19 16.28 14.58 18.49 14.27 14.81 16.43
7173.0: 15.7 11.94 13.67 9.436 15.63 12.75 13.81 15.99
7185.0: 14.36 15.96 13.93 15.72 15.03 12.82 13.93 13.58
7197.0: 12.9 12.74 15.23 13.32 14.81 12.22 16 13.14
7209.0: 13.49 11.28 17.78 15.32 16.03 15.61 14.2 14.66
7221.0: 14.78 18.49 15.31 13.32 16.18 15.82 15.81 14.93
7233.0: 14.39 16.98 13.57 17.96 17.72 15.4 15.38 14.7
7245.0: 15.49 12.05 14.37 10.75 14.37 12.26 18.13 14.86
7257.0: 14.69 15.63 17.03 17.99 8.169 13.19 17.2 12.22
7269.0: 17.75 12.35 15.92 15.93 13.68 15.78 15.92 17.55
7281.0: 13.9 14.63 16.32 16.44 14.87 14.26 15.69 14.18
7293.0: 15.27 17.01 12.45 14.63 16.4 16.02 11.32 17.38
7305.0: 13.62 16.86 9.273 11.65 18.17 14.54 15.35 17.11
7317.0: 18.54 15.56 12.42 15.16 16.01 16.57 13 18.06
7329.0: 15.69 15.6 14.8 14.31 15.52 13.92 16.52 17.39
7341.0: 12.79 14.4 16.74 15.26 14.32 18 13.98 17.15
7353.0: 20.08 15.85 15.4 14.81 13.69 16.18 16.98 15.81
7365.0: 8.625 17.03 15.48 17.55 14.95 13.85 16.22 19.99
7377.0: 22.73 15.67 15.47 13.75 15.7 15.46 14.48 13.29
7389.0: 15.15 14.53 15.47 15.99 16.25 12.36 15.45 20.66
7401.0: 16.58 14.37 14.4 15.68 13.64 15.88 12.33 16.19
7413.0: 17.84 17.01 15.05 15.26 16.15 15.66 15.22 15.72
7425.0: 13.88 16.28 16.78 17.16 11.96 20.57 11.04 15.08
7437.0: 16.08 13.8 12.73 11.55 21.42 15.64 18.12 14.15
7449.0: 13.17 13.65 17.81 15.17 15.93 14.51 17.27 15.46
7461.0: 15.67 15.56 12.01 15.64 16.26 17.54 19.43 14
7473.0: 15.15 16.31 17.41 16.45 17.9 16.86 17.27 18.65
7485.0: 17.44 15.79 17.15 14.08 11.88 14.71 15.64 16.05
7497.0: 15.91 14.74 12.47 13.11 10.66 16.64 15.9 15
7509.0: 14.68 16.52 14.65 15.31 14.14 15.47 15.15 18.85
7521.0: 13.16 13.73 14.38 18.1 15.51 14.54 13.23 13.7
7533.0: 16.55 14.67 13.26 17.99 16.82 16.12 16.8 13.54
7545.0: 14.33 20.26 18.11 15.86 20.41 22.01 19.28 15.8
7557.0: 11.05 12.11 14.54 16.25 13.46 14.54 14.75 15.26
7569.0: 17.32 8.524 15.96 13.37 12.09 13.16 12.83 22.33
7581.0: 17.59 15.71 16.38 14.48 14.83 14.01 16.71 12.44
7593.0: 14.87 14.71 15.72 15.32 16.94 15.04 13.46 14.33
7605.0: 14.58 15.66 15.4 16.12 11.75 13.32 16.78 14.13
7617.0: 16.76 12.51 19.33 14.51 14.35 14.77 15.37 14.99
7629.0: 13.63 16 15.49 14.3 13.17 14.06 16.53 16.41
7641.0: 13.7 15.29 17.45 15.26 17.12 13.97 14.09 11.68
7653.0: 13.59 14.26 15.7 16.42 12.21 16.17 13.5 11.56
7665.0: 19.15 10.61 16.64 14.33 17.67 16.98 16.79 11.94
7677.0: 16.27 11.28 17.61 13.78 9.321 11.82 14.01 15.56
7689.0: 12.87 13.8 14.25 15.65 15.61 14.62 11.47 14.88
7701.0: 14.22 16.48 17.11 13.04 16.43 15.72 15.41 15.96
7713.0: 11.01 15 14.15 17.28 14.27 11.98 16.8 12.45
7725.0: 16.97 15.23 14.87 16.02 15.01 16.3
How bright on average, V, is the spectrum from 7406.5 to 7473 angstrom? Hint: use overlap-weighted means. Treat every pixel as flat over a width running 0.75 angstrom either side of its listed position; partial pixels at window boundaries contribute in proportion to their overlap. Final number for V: 15.5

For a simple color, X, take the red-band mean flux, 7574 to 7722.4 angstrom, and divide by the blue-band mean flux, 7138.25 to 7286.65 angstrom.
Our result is 1.01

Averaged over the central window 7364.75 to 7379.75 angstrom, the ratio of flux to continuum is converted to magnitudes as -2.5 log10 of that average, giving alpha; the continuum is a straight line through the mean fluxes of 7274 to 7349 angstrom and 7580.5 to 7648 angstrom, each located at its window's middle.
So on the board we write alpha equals -0.085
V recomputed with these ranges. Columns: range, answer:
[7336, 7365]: 15.6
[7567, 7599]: 15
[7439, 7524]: 15.5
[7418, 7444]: 15.4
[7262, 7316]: 14.8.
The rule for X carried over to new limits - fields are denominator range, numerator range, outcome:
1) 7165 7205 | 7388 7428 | 1.09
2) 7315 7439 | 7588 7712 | 0.95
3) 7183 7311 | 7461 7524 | 1.05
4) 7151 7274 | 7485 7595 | 1.04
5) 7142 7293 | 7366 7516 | 1.06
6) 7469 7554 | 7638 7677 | 0.94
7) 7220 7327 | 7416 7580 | 1.03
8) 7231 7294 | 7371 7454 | 1.04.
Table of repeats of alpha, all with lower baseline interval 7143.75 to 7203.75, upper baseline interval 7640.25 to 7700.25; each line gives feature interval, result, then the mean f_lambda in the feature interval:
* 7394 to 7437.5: -0.09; 15.5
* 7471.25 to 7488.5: -0.17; 16.8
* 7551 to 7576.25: -0.04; 14.9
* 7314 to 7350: -0.09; 15.5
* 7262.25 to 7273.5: 0.02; 14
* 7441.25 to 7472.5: -0.10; 15.8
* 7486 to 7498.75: -0.05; 15.1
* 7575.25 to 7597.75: -0.07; 15.3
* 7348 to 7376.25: -0.11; 15.9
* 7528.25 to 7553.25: -0.14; 16.4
